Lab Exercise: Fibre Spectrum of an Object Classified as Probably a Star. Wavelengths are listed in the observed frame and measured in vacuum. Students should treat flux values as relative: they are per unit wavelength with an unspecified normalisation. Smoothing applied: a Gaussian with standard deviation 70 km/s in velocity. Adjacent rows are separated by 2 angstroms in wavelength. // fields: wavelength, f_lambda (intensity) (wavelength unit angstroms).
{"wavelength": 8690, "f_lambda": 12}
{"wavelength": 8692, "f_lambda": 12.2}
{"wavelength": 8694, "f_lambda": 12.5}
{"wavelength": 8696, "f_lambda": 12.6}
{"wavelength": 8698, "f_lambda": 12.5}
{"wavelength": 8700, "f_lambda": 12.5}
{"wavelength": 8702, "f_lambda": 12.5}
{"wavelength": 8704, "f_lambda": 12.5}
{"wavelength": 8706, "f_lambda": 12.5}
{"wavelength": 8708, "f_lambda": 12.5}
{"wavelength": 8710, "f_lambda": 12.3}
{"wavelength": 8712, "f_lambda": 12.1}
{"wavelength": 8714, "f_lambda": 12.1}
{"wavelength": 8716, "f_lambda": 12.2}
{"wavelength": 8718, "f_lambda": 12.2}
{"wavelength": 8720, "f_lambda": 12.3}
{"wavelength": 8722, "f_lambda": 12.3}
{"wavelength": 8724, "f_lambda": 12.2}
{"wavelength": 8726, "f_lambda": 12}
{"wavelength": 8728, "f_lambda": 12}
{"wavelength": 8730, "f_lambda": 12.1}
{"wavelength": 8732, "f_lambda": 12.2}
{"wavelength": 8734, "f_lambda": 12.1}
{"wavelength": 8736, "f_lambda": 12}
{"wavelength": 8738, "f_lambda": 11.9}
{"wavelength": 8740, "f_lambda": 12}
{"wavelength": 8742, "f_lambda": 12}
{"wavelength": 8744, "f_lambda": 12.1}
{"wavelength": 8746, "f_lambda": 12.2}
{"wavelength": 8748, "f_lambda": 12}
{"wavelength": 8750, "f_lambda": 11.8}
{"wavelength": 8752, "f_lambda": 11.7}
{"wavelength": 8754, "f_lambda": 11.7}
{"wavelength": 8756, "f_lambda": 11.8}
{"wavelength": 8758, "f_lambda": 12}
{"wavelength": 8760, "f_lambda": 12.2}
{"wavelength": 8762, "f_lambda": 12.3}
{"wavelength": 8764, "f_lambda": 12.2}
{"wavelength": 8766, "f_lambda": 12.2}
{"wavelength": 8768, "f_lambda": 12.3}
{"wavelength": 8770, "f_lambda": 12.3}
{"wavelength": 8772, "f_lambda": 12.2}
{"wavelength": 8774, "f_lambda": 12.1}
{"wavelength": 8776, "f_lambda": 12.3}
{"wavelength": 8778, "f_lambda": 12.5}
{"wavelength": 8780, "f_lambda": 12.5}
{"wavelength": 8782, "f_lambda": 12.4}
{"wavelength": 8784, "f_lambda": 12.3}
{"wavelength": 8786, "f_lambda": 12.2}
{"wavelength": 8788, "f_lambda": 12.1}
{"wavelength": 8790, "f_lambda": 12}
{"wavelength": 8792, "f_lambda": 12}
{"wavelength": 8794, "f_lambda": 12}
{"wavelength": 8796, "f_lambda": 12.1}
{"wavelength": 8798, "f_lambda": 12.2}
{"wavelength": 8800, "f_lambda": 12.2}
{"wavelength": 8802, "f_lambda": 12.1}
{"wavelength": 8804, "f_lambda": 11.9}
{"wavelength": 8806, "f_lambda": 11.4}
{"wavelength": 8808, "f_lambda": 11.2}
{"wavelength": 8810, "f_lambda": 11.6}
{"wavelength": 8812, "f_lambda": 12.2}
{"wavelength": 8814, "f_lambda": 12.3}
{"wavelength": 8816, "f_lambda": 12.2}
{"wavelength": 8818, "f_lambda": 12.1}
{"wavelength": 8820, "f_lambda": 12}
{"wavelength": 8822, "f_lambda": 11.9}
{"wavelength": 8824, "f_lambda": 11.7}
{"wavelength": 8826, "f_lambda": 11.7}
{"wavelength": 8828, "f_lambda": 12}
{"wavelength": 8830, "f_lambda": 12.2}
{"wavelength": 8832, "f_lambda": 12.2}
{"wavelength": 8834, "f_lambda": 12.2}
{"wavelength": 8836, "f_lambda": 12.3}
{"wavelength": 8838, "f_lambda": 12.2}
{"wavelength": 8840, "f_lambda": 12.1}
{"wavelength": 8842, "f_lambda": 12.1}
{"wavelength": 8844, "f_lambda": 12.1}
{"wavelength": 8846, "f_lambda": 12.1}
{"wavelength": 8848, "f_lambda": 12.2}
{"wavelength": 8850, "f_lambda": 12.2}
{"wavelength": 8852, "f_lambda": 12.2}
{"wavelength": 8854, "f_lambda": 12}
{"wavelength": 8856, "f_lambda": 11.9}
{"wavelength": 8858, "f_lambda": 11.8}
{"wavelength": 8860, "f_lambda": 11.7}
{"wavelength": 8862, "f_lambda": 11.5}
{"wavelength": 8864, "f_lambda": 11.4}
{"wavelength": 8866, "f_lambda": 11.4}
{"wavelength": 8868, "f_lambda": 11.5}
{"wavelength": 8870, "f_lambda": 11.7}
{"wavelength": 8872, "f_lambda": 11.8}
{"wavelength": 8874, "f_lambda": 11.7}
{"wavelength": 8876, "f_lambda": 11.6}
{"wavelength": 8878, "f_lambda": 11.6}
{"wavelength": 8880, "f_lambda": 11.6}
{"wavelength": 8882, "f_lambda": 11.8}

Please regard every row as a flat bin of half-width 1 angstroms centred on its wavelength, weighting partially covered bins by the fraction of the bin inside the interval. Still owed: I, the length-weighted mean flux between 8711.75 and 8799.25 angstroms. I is 12.1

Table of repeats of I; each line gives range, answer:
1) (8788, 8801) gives 12.1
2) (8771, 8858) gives 12.1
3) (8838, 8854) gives 12.1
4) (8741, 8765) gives 12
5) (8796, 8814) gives 11.9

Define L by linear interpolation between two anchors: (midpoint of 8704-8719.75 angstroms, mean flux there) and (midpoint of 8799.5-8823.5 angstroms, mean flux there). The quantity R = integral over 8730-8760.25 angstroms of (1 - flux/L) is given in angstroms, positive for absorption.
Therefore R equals 0.5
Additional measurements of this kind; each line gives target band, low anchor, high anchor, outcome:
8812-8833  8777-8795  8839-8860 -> 0.15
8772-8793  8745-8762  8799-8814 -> -0.62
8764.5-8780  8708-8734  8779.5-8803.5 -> -0.15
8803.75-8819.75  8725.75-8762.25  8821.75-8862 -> 0.20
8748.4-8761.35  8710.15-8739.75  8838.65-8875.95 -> 0.19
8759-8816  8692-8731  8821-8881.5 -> -0.19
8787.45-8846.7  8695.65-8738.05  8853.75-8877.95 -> -0.81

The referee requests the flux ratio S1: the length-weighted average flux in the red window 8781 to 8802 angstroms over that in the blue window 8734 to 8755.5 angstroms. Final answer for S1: 1.0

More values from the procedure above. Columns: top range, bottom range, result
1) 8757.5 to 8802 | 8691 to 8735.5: 0.99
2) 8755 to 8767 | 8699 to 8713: 0.98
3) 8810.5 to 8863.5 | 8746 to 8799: 0.99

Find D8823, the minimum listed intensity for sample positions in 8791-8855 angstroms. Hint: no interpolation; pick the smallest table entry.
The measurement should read 11.2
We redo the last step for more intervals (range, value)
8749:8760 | 11.7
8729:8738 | 11.9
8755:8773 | 11.8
